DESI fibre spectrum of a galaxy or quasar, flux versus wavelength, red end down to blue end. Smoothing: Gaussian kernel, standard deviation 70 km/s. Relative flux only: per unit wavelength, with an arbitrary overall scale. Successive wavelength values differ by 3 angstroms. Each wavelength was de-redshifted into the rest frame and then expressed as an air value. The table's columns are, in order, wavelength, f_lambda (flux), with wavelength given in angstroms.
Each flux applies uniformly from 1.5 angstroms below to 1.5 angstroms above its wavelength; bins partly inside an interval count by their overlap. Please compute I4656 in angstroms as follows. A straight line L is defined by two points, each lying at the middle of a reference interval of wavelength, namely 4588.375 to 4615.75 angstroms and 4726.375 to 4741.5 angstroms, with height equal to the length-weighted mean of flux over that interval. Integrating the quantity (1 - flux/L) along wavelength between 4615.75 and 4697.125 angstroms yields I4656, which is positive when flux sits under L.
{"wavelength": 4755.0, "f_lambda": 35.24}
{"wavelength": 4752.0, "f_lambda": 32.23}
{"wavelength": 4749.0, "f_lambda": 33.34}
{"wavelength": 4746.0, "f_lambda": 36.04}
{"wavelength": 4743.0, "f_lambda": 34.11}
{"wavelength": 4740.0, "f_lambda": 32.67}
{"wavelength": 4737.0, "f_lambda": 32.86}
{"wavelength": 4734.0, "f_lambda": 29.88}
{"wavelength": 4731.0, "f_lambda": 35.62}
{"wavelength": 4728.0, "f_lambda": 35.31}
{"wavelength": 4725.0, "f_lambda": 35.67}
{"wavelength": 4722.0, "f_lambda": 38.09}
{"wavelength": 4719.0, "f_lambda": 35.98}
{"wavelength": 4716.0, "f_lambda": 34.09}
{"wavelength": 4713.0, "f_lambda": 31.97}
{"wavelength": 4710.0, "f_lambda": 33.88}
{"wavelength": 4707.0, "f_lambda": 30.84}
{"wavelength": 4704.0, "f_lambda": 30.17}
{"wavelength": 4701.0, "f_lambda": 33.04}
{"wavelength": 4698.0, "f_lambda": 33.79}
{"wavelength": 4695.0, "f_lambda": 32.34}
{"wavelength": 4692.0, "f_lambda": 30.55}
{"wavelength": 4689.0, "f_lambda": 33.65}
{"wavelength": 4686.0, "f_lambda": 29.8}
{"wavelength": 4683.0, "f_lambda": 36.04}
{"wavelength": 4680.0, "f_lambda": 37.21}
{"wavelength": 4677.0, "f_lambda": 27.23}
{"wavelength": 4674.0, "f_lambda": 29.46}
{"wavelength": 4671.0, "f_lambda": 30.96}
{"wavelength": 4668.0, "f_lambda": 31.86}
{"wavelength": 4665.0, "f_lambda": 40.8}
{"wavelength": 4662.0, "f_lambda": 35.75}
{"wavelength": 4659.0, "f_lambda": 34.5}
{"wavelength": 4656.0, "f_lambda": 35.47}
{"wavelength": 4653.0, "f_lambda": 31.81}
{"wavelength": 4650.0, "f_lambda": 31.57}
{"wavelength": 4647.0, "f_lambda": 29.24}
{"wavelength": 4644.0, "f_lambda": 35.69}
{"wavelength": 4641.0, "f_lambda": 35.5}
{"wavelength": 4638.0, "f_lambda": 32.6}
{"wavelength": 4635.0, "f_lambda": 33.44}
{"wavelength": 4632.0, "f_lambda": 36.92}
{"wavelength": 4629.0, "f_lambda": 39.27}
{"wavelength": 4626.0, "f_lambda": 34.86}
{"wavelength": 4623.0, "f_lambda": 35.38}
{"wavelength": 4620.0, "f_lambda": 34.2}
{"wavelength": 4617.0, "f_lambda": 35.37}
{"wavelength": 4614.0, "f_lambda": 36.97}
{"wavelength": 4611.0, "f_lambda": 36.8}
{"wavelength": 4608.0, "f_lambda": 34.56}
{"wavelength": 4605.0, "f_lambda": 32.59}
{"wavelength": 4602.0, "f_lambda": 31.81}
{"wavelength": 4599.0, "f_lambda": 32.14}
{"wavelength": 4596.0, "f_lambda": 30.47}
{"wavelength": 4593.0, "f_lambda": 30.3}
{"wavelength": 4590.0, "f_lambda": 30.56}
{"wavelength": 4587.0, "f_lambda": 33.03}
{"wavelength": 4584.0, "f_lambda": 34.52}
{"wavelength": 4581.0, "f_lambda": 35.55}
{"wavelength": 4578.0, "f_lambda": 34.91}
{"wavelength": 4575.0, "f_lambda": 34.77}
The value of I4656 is -1.7 angstroms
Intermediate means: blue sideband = 32.9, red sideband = 33.3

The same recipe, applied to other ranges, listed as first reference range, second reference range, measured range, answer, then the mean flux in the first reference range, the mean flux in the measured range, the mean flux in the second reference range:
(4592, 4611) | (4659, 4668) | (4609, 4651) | -0.75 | 32.4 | 34.9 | 36.6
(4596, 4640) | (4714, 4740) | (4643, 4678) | 1.71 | 34.6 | 32.9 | 34.5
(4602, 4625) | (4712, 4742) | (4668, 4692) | 1.79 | 34.9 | 31.9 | 34.2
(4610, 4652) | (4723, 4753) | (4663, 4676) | 0.50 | 34.8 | 33.1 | 33.9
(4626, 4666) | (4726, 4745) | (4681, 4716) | 1.56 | 34.7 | 32.5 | 33.5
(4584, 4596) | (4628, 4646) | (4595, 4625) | -0.83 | 31.6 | 34.1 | 35.3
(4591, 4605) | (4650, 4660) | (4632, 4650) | -0.25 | 31.3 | 33.5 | 33.5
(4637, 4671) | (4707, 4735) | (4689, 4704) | 0.83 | 34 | 32.3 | 34.4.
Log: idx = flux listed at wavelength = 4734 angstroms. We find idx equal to 29.88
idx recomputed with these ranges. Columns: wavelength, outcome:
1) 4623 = 35.38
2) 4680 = 37.21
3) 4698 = 33.79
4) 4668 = 31.86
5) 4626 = 34.86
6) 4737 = 32.86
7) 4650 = 31.57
